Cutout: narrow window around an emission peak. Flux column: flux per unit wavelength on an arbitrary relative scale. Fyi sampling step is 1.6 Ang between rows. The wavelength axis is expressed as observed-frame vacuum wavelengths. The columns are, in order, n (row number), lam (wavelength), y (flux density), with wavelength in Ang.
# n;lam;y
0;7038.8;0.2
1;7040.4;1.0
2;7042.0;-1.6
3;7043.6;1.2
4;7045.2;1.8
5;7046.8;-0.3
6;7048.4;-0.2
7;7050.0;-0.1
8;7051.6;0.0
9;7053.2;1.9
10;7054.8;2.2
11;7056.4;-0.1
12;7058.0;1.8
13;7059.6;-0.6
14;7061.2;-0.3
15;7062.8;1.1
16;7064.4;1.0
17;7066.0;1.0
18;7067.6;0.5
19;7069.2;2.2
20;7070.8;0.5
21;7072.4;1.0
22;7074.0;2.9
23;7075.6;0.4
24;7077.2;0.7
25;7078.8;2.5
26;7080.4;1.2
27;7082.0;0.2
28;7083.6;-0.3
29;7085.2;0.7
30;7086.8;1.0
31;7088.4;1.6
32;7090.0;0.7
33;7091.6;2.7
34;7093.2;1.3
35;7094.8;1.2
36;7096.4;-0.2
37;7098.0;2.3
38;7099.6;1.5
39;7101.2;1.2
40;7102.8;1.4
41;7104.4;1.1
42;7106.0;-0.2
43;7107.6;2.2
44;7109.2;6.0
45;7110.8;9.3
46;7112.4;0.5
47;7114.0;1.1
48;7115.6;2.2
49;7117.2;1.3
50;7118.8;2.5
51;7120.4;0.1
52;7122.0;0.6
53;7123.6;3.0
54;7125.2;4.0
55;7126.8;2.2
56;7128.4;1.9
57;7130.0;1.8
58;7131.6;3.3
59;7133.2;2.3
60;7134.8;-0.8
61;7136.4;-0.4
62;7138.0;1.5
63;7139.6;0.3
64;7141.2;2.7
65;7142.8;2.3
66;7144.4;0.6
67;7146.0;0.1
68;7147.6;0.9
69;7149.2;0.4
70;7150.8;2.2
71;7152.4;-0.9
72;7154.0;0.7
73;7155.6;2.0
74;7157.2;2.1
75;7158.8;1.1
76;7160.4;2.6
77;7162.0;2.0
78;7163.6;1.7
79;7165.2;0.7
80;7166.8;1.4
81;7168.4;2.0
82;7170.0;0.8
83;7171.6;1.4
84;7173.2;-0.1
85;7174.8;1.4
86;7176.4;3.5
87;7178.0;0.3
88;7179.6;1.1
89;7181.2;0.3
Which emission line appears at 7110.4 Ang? H-alpha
